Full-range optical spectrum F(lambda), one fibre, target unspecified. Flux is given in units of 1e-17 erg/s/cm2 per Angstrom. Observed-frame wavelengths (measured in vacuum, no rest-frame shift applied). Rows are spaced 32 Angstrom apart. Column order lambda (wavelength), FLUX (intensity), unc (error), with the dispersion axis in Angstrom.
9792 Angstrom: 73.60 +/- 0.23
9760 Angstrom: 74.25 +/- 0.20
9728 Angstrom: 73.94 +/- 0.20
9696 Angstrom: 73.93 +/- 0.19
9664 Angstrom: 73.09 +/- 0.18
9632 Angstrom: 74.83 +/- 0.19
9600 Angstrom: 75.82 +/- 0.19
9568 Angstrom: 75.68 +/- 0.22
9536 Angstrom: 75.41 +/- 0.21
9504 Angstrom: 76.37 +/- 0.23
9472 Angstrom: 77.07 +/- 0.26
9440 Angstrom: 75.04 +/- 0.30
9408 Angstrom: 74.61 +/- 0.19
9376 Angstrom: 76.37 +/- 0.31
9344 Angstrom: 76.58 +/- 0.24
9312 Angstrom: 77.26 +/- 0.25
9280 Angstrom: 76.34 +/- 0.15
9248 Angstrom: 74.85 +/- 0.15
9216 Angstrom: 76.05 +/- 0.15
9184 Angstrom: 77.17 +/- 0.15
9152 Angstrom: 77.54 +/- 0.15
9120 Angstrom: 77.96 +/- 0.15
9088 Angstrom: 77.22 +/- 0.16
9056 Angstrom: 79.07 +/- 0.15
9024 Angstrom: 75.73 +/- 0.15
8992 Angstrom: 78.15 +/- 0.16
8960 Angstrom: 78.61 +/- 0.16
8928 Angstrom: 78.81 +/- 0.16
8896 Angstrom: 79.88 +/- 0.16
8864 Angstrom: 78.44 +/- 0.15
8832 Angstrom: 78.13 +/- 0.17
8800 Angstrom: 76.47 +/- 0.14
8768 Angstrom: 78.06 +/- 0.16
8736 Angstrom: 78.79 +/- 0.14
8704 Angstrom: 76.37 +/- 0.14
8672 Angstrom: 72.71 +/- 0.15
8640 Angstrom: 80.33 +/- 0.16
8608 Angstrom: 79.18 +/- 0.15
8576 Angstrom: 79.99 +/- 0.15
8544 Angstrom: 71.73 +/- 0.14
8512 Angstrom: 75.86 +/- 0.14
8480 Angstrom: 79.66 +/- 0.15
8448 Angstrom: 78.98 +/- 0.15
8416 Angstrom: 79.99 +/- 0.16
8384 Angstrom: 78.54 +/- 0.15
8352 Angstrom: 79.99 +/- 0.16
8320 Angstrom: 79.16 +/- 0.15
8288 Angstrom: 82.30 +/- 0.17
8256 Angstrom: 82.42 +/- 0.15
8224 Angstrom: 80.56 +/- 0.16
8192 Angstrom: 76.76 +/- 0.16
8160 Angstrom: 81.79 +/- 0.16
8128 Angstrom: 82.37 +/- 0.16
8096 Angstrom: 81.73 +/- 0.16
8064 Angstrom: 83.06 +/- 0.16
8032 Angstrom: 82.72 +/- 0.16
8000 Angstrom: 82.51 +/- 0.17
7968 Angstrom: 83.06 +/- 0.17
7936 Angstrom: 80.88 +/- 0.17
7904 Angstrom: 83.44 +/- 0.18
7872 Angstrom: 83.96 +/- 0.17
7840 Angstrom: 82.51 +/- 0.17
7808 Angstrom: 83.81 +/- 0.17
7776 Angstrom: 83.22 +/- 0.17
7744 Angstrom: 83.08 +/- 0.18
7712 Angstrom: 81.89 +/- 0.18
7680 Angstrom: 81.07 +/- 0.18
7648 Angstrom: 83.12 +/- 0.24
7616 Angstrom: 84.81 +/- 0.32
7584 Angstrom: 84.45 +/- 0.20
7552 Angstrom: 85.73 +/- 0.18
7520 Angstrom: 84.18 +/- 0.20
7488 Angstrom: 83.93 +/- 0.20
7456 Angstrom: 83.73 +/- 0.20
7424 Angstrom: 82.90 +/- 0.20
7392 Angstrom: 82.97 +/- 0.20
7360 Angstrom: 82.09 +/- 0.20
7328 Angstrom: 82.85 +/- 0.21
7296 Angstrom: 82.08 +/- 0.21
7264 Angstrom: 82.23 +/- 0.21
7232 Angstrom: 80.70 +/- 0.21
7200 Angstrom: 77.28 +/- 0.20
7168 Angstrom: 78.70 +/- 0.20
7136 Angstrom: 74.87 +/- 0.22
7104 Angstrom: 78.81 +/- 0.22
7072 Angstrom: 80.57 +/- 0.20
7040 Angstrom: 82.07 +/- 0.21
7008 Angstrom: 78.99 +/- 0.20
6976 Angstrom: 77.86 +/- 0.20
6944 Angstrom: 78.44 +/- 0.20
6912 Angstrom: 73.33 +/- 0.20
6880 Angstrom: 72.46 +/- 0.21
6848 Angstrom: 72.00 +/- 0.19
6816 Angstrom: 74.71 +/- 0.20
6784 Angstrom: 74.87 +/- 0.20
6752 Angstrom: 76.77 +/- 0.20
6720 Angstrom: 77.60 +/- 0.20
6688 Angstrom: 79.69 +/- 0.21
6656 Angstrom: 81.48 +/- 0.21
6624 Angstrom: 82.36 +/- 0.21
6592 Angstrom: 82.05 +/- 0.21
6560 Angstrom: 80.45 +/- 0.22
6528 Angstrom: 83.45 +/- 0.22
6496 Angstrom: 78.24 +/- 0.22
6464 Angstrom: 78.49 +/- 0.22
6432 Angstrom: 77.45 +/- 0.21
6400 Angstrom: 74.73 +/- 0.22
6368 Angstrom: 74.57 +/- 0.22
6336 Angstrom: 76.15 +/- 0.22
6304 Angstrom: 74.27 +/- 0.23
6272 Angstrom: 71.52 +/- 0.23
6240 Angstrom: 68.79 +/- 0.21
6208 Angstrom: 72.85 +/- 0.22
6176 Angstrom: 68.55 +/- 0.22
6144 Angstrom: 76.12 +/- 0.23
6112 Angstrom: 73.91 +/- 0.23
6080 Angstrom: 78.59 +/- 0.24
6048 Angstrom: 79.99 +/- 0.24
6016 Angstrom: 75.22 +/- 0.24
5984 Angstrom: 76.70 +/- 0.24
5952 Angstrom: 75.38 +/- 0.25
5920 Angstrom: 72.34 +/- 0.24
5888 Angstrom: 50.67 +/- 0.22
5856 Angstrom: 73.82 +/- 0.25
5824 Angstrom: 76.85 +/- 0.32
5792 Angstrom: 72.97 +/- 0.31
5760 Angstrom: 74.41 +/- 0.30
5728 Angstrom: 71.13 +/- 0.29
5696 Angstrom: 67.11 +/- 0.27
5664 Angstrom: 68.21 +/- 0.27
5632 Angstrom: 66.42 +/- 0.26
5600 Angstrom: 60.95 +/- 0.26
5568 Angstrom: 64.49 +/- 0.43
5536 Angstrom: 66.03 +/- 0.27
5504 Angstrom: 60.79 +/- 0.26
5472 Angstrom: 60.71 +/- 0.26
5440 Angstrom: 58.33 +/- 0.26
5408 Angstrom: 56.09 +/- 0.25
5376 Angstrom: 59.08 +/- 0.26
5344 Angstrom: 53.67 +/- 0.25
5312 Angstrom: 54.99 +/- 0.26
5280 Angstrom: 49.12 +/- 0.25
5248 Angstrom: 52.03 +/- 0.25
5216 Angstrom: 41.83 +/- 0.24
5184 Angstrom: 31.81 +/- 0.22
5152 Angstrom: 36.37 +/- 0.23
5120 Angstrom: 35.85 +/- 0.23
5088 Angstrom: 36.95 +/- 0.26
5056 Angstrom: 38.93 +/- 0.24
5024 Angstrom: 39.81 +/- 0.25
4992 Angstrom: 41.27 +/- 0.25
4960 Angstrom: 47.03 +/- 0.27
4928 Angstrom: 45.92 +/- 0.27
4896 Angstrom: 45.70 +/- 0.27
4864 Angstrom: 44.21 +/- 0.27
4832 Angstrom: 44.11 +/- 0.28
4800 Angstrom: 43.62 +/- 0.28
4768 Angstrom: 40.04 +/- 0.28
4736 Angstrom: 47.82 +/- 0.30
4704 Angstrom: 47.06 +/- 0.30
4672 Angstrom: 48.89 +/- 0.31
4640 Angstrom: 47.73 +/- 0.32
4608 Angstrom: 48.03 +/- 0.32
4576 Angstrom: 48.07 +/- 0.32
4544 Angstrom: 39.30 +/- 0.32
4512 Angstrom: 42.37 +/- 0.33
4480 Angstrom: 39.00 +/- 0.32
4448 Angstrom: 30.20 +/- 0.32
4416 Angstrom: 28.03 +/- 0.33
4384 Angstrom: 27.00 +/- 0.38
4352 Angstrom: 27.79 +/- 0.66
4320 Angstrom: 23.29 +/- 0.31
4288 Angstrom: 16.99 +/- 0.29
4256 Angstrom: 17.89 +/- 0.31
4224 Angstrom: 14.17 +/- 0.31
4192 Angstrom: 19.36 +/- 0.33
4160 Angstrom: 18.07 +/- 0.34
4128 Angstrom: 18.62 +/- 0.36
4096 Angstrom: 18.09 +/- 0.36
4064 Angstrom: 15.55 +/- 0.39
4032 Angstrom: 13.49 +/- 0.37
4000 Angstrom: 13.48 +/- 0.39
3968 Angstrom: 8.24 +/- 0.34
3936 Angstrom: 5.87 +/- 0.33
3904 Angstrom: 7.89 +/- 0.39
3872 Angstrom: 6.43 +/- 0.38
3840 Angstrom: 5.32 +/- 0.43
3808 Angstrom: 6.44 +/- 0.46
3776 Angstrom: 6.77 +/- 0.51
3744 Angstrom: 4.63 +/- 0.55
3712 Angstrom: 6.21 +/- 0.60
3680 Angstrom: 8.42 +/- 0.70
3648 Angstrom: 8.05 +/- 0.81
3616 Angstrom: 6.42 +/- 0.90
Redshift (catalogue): 0.00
